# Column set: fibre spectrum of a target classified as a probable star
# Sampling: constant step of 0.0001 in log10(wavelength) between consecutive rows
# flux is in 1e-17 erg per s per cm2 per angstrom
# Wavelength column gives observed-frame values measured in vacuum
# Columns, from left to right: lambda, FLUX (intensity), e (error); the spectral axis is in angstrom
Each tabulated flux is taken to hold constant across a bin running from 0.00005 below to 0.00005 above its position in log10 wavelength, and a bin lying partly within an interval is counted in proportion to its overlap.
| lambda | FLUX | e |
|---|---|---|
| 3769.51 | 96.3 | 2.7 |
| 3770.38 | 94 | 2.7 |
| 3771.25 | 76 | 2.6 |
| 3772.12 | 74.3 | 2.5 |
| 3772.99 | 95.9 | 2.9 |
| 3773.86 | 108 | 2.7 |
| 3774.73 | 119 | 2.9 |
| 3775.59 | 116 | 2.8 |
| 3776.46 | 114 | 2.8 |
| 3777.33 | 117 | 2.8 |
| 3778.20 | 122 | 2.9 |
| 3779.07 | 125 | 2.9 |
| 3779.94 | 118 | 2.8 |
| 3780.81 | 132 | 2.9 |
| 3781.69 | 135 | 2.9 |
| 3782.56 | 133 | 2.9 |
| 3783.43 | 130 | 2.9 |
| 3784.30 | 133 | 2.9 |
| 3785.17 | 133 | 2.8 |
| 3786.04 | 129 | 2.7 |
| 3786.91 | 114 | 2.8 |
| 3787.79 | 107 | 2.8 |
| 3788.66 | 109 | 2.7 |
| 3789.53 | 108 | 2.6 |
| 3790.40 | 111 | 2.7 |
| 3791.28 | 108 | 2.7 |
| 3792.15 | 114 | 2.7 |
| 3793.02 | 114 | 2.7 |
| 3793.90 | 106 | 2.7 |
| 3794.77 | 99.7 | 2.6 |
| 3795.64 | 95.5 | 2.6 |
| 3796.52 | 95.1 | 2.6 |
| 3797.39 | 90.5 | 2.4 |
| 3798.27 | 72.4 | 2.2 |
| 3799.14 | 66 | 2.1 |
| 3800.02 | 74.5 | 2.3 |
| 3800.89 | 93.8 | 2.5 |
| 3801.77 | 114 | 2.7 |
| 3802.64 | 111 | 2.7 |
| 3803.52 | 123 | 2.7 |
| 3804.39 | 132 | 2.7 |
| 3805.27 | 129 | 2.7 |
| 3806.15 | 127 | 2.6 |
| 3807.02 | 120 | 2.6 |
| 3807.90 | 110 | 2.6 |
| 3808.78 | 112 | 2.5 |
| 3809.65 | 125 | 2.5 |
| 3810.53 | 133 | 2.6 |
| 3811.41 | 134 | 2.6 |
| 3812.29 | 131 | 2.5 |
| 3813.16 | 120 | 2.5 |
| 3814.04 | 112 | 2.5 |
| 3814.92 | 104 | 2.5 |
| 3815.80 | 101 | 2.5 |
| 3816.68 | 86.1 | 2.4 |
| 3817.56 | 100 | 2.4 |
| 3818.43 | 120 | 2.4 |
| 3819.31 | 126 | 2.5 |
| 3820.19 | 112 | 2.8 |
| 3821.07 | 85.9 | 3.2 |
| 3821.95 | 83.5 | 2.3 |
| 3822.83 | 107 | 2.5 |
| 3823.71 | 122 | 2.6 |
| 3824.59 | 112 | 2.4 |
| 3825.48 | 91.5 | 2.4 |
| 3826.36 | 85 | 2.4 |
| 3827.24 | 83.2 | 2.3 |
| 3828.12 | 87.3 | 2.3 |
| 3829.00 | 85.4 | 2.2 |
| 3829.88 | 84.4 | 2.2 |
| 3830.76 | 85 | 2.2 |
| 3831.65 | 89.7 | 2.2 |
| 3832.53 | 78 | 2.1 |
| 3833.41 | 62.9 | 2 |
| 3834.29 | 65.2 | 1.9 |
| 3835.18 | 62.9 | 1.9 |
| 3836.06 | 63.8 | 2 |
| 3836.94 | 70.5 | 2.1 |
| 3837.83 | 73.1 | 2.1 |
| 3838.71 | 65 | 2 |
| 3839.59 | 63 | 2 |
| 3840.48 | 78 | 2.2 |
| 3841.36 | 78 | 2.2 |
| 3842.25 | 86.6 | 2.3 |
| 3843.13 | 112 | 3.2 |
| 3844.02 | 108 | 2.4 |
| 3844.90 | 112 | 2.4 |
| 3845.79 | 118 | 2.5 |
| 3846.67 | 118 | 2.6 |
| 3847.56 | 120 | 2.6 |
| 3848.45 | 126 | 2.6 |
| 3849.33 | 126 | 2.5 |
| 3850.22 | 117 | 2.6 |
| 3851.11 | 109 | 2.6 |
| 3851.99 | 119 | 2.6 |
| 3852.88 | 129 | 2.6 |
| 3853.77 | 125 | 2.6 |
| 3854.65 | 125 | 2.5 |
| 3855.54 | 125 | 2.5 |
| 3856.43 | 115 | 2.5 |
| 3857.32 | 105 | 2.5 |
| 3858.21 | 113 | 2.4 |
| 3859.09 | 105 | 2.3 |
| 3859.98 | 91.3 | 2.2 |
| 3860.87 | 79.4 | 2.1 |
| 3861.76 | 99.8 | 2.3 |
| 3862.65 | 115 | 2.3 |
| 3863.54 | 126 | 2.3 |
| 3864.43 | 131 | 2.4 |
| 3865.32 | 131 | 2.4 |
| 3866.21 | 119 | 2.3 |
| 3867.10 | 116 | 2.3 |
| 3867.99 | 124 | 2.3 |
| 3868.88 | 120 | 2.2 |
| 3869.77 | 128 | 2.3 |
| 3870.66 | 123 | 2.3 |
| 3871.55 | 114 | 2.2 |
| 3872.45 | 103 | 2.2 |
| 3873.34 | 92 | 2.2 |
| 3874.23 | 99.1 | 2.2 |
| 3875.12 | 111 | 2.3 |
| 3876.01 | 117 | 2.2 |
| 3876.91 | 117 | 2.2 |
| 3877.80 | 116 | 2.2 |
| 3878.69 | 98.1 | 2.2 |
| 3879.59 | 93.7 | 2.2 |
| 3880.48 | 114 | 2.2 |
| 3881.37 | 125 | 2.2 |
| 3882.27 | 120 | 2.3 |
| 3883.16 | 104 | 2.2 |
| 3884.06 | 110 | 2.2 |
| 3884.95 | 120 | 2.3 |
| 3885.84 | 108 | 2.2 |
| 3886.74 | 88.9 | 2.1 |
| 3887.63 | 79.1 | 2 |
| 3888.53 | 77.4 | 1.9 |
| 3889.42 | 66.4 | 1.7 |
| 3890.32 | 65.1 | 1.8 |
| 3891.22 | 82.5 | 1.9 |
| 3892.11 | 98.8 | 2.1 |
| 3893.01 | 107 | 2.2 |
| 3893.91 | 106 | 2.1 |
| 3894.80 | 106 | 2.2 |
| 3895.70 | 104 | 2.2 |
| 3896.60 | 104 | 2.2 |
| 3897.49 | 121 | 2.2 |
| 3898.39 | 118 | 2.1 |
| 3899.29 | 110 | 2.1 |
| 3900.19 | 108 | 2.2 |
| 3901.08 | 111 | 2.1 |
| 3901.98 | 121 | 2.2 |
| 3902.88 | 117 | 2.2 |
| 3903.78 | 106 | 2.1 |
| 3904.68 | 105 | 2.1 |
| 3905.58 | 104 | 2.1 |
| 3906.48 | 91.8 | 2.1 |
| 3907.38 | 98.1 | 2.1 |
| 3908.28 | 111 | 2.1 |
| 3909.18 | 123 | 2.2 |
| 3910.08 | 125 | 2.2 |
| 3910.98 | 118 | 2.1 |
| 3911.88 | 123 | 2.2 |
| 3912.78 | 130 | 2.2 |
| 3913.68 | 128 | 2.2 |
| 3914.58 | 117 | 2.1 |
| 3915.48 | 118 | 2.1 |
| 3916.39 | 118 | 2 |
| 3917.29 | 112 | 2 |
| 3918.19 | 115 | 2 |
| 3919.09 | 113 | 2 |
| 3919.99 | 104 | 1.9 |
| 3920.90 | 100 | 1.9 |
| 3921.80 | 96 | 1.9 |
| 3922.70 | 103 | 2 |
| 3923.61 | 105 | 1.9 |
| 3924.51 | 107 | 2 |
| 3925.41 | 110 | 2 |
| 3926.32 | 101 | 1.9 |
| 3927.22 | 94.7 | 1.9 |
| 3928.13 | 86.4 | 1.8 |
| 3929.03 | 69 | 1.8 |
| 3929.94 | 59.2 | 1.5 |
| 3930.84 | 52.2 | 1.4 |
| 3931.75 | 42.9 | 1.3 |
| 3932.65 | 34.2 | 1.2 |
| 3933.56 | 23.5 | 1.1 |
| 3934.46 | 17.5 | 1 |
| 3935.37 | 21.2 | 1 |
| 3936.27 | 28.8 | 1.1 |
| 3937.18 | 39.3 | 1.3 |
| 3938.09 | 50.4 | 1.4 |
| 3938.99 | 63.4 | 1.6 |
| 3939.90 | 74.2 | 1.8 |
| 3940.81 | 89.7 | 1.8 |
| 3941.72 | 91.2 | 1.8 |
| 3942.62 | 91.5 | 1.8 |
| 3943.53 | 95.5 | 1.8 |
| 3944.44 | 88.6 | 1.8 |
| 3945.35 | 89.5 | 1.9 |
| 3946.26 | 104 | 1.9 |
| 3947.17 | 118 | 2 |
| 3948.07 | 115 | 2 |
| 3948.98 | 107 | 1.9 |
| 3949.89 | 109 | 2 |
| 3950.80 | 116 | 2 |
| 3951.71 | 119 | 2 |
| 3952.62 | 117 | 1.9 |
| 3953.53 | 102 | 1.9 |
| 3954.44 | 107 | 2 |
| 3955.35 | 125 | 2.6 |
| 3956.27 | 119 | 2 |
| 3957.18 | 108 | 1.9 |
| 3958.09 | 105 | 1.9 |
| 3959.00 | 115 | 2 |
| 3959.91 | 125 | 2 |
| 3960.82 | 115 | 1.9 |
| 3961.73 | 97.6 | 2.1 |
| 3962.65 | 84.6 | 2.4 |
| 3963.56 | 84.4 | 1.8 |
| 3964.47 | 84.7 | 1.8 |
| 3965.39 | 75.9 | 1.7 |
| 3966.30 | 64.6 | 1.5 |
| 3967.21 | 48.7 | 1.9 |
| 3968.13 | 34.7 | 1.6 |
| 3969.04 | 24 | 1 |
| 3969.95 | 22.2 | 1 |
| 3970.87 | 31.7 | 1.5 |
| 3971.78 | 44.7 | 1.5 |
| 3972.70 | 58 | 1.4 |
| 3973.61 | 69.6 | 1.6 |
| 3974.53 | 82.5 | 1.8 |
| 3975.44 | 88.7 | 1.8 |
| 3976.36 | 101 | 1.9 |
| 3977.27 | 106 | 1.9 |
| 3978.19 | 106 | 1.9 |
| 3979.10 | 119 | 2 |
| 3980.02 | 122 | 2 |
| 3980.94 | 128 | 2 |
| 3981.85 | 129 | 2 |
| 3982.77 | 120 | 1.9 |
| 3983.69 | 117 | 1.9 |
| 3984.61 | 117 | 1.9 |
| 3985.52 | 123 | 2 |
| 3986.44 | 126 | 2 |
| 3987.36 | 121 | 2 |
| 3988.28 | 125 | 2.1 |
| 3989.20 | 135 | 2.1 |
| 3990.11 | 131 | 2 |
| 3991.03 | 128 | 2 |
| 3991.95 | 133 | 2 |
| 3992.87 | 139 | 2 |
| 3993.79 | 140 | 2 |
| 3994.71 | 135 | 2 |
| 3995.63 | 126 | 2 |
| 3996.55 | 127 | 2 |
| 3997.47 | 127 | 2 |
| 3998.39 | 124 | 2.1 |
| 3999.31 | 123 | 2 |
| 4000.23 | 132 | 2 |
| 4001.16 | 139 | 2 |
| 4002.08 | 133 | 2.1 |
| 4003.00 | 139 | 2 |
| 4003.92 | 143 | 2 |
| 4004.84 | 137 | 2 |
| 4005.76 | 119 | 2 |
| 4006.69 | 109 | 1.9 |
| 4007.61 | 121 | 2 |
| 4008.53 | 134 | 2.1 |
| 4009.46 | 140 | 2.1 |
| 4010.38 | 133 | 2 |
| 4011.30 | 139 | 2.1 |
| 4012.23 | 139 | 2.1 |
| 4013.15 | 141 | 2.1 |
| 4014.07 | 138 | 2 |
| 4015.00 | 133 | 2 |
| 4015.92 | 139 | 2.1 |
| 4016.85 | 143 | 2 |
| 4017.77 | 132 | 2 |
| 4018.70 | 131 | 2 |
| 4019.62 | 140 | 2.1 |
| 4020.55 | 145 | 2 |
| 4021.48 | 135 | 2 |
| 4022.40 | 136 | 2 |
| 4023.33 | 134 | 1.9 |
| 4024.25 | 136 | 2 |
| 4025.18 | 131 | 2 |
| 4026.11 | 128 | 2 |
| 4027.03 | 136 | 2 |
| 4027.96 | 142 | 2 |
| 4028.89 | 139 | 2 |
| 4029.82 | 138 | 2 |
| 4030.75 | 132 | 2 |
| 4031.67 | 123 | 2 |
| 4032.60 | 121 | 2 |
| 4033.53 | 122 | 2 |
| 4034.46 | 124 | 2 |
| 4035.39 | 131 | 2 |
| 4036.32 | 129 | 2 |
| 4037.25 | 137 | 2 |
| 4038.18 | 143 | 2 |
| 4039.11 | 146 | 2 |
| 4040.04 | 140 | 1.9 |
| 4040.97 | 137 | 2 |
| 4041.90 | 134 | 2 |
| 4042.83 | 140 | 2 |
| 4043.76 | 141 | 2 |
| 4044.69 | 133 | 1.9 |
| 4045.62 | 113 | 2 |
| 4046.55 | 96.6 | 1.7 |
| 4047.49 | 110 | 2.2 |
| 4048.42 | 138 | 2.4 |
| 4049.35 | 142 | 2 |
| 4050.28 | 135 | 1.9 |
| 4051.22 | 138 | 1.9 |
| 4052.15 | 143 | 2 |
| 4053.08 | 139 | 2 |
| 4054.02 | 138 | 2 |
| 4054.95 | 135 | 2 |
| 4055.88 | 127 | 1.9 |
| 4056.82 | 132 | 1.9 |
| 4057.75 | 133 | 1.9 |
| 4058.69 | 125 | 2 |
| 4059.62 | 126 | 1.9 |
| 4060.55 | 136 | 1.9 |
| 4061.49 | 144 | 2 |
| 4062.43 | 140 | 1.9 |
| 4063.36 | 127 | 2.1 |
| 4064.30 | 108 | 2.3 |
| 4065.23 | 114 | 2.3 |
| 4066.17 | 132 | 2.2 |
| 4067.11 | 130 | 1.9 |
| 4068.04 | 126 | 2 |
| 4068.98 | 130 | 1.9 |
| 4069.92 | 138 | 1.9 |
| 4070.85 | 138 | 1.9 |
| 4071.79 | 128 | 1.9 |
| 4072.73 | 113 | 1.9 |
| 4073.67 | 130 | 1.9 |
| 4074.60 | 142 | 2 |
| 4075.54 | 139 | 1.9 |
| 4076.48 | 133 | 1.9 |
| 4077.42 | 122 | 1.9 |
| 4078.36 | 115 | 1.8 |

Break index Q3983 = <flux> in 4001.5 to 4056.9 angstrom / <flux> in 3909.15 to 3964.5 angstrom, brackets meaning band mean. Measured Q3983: 1.4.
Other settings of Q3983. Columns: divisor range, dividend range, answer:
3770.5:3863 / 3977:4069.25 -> 1.25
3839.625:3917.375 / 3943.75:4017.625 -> 1.01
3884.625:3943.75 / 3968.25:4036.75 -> 1.31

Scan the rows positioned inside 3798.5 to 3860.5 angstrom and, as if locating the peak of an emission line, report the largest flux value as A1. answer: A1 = 134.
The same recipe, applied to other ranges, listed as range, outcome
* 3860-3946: 131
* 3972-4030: 145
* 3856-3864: 126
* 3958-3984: 129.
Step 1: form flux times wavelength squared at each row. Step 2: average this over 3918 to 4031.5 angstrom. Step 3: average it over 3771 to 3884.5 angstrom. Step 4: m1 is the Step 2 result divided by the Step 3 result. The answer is 1.1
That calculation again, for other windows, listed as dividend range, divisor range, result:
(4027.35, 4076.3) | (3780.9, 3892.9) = 1.39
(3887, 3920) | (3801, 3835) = 1.07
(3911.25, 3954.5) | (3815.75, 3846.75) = 1.05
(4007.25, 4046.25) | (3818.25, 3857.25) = 1.51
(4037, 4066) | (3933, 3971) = 1.68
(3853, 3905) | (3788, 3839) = 1.12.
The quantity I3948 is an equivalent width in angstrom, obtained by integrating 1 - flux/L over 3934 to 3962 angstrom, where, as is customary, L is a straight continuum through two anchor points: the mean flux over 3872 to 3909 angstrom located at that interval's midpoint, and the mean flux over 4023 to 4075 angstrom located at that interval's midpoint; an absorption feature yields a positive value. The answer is 5.4 angstrom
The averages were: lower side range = 104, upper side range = 131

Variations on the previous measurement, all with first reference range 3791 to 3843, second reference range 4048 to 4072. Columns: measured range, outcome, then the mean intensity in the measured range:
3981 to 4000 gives -0.8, 127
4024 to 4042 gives -0.7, 133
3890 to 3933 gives 3.4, 102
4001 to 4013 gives -0.8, 133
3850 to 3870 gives -2.3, 116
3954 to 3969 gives 3.4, 91.4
